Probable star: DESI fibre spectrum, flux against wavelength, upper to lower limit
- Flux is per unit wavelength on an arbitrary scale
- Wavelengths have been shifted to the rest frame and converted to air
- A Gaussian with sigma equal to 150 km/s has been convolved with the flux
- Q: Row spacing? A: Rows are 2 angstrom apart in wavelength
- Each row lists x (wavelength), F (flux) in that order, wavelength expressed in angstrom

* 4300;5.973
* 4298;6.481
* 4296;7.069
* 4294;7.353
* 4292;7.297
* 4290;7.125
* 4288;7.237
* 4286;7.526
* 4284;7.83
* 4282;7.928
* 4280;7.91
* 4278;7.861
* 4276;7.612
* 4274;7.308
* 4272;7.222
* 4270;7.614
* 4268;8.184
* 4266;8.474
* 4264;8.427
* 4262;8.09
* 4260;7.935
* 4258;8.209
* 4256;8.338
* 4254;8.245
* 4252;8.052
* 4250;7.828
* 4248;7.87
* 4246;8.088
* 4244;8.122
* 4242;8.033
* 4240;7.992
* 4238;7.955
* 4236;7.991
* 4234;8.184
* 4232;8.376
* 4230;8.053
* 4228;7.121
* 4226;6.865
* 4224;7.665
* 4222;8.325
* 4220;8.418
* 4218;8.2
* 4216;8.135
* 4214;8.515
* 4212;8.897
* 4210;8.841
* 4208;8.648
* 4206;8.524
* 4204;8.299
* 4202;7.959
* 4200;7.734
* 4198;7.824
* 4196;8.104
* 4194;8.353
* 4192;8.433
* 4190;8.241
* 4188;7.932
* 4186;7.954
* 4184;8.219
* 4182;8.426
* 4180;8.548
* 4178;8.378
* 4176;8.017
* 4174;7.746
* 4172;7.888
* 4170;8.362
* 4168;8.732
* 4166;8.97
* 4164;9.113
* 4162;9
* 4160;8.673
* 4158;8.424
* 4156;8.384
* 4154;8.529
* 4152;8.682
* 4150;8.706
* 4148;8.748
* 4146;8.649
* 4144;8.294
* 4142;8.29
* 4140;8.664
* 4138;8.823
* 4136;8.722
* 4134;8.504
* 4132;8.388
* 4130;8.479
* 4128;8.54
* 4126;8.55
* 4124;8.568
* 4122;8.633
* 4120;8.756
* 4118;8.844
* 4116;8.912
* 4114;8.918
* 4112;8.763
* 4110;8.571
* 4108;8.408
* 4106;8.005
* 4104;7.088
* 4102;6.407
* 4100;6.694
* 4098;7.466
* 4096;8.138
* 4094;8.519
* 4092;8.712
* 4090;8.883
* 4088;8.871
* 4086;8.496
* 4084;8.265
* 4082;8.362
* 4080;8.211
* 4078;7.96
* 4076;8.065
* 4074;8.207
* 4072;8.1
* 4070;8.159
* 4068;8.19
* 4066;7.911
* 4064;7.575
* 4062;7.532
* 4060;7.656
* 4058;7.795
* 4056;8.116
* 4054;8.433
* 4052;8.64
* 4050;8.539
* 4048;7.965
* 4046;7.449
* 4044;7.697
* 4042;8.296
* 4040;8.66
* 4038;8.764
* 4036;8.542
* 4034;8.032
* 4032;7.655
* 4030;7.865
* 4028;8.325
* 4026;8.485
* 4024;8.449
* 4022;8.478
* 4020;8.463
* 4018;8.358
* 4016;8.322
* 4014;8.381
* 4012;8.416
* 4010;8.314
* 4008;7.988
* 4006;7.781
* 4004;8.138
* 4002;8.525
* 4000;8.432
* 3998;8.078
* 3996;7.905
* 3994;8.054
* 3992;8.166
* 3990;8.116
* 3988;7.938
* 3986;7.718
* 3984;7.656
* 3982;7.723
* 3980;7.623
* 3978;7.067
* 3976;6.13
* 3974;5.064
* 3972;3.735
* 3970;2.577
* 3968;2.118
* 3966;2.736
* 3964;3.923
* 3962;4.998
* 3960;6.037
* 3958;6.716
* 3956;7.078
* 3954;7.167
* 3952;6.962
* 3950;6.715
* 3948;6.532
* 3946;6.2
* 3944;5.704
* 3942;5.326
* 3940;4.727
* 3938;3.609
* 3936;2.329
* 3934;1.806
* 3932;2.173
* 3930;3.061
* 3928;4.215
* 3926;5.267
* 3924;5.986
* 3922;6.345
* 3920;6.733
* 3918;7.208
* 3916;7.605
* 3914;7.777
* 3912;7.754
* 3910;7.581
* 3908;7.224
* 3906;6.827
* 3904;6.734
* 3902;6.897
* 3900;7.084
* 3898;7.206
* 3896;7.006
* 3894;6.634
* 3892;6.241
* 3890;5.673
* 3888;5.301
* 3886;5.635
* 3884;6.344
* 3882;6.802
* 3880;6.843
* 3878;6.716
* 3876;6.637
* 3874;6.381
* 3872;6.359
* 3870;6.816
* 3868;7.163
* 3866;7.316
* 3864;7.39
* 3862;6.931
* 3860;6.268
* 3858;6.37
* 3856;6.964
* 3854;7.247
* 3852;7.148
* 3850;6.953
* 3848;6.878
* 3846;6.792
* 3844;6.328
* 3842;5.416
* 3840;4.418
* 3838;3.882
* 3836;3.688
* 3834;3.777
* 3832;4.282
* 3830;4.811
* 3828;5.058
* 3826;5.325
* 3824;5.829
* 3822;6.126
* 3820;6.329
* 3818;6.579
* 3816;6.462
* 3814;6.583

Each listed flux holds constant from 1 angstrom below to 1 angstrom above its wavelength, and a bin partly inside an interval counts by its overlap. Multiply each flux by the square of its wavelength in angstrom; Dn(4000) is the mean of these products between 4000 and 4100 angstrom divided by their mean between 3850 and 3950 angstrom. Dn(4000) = 1.43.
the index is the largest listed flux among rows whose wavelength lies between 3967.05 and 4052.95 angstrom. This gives 8.764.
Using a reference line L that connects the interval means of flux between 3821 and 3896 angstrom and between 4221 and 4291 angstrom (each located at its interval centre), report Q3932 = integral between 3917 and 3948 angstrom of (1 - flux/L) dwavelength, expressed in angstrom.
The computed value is 7.9 angstrom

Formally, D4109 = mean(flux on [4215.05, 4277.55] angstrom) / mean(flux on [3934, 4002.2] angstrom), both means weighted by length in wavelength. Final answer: 1.31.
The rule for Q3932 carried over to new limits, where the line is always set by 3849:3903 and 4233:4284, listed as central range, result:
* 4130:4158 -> -3.6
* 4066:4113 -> -4.5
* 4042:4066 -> -2.2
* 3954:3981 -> 7.1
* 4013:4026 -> -2.3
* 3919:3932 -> 3.4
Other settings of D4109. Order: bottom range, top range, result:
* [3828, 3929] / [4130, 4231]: 1.31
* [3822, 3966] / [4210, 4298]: 1.32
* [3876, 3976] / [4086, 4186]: 1.47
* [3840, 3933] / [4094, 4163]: 1.30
